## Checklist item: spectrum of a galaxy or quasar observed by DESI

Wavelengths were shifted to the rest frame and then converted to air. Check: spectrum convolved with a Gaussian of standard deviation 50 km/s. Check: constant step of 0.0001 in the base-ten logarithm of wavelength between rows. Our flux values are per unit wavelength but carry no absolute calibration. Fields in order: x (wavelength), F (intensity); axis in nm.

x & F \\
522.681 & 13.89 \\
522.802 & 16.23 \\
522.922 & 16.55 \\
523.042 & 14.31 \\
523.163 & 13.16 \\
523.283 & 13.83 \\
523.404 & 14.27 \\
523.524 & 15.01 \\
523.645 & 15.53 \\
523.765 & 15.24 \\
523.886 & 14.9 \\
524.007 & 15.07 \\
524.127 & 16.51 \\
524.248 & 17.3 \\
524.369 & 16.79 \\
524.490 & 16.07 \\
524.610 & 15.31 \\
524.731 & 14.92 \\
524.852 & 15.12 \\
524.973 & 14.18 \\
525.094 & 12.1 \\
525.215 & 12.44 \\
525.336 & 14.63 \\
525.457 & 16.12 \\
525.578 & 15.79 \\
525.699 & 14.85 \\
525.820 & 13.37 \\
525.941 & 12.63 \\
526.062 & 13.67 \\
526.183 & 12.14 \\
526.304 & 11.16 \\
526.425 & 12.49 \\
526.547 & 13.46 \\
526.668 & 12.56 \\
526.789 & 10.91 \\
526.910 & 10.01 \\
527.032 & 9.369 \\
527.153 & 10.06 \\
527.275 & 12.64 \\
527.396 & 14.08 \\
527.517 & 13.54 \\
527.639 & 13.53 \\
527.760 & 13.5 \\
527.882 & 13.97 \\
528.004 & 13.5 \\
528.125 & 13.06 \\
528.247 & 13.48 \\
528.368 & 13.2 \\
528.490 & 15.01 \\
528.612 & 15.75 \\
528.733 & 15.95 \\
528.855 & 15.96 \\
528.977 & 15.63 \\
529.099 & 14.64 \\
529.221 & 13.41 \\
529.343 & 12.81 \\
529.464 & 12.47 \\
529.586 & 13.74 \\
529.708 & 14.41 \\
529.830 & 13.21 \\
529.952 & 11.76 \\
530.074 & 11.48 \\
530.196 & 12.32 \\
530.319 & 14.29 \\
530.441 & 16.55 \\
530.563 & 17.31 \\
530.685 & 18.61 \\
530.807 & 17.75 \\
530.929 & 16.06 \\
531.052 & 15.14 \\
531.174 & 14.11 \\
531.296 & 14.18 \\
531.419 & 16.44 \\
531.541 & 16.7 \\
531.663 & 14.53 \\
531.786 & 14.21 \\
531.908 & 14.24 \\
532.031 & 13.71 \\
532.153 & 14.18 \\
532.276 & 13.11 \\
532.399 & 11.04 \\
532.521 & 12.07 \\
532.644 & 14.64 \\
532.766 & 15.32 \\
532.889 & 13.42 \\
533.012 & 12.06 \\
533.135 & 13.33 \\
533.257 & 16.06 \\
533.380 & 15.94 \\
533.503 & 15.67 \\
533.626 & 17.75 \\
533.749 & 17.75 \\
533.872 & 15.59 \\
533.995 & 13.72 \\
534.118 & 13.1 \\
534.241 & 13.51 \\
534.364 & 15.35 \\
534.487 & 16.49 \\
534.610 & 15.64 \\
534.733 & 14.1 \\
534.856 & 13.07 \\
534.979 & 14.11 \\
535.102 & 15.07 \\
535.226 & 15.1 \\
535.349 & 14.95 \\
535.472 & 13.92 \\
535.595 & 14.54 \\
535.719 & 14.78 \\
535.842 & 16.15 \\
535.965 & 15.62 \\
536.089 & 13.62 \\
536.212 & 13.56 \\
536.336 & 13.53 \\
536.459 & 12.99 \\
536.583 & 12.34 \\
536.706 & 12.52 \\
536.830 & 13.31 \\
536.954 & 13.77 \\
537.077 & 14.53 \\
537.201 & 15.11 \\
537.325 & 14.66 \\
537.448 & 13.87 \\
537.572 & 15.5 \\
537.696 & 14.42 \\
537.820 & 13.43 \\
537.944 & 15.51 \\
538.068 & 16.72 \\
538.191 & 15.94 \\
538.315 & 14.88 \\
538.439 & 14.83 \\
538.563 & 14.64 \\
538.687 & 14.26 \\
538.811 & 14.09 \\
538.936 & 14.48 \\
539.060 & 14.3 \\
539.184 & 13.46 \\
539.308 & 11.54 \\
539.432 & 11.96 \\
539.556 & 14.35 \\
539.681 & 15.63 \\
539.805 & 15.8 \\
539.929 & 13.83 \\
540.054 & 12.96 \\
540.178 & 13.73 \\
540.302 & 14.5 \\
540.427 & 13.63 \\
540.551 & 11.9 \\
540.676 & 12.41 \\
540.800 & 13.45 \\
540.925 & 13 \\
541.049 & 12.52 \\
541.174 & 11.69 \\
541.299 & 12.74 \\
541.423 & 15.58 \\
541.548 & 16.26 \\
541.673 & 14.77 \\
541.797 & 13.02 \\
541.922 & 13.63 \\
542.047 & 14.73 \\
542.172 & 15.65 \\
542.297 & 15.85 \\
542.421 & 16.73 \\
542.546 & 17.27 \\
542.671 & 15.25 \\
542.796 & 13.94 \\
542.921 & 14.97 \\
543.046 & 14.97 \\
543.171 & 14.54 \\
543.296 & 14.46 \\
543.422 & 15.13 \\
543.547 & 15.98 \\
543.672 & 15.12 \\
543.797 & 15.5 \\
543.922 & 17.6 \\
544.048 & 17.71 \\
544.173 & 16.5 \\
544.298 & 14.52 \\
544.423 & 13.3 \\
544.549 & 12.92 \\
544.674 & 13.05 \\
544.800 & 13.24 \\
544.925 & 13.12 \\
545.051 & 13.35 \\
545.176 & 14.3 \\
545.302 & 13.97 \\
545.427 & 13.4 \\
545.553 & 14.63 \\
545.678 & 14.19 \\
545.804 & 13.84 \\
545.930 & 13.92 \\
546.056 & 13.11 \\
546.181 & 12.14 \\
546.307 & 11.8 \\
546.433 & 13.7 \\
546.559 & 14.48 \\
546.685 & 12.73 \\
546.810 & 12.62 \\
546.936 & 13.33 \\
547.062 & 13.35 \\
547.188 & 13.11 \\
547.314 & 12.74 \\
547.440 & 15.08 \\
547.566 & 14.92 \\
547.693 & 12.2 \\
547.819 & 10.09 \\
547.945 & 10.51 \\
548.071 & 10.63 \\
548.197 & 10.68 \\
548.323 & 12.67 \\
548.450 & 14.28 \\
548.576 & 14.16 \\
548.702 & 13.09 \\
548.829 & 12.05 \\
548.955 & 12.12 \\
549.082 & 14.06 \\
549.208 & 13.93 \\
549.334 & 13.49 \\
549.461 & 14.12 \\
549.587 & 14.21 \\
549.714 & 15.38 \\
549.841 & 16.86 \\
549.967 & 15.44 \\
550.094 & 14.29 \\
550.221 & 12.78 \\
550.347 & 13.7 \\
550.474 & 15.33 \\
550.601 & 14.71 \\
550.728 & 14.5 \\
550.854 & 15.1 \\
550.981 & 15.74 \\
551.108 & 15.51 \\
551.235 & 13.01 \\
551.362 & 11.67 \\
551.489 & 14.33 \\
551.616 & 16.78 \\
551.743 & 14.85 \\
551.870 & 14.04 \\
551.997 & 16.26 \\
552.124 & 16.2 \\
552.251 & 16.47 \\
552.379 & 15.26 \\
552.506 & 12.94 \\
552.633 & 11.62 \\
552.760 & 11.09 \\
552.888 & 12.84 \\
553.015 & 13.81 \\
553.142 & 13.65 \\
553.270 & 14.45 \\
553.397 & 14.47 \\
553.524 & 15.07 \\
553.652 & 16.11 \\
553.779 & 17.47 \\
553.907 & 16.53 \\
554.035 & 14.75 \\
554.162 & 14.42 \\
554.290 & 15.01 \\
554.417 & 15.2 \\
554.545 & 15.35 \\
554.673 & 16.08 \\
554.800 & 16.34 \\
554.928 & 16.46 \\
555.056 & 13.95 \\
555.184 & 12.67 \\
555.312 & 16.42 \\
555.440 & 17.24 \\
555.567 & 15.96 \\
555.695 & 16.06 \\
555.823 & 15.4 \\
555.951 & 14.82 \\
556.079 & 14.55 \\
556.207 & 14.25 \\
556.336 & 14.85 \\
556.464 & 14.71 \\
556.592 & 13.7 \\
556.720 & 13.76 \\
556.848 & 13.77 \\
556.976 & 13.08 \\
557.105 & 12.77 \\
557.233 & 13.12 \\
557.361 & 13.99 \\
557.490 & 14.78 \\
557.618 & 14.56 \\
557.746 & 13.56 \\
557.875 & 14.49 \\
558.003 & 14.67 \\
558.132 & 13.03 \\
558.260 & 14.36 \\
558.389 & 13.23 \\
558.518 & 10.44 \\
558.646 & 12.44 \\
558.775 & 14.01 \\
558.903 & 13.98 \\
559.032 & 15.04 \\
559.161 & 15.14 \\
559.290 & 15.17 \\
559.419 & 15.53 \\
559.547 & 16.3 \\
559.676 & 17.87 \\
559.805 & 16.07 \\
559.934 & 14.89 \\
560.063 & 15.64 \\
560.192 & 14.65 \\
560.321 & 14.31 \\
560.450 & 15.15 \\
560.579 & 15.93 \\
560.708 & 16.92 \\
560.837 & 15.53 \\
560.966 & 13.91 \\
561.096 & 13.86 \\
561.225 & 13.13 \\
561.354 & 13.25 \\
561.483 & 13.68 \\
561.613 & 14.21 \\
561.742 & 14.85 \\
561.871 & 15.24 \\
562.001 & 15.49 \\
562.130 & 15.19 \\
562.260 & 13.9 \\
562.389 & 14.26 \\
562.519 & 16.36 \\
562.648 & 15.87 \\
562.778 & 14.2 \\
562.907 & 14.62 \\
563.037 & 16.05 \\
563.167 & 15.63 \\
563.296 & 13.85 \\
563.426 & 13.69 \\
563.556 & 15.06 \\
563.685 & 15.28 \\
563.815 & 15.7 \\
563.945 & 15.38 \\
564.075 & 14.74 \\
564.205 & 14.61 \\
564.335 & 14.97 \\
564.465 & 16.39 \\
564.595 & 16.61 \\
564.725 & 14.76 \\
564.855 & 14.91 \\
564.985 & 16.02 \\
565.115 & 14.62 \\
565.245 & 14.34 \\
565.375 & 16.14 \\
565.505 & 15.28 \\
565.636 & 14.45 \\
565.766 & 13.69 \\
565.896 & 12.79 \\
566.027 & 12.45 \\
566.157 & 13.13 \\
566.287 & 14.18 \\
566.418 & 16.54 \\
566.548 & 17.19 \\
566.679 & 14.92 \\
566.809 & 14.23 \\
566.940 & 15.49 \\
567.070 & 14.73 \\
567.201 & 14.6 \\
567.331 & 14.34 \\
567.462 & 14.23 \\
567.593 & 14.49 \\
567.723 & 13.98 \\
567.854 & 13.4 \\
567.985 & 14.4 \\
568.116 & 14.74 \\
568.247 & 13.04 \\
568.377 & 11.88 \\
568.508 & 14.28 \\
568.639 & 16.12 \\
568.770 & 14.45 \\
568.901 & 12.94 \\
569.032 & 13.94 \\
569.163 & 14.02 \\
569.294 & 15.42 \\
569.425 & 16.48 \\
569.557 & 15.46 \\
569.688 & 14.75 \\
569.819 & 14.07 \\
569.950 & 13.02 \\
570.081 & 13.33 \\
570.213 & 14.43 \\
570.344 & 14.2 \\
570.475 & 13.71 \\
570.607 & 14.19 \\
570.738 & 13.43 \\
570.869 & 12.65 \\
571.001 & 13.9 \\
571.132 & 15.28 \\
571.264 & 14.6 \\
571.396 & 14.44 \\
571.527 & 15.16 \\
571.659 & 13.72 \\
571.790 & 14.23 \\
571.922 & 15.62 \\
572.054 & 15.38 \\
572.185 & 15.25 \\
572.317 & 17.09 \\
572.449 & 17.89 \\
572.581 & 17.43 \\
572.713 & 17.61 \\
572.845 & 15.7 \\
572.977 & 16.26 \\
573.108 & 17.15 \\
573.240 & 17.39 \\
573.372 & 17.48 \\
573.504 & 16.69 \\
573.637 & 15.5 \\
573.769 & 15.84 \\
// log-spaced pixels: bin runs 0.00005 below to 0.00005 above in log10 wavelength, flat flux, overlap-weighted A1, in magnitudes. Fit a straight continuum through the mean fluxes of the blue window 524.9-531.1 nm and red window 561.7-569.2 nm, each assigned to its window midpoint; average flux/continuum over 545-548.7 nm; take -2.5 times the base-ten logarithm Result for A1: 0.09 mag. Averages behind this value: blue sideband 13.7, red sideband 14.7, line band 13.1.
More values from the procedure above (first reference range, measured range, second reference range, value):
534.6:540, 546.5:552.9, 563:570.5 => 0.052 mag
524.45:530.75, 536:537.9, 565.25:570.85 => 0.001 mag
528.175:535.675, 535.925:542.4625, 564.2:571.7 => 0.035 mag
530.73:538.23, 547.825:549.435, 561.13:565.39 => 0.172 mag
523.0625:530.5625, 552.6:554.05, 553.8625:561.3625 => 0.017 mag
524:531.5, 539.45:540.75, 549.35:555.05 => 0.047 mag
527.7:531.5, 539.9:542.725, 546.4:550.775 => -0.021 mag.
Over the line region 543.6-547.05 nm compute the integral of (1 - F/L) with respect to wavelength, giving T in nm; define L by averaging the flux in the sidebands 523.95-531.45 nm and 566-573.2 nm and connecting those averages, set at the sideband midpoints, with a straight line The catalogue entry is 0.08 nm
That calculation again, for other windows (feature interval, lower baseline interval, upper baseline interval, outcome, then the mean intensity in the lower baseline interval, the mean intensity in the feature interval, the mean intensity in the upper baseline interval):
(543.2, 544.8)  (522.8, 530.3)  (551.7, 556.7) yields -0.06 nm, 13.9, 15.1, 14.9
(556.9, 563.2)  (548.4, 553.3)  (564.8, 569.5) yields -0.09 nm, 14.2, 14.6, 14.5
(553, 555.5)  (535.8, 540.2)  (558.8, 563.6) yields -0.09 nm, 14.2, 15.3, 15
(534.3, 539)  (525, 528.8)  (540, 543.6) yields -0.19 nm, 13.2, 14.5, 14.3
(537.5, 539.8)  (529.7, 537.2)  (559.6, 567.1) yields 0.02 nm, 14.5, 14.5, 14.9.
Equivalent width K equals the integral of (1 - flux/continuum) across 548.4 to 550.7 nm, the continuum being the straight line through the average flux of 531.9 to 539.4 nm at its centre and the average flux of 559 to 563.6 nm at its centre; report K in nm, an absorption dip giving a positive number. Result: 0.09 nm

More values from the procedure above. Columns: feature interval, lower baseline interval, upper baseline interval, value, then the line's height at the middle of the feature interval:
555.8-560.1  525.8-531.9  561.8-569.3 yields 0.056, 14.5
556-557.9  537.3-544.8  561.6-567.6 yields 0.099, 14.8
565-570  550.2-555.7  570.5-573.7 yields 0.304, 15.4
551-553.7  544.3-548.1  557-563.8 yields -0.104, 13.8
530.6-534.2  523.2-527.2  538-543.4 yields -0.198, 14.1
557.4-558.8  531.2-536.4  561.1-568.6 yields 0.100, 14.6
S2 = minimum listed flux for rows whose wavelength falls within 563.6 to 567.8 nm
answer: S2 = 12.45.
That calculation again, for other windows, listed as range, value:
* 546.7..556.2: 10.09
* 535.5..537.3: 12.34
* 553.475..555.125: 13.95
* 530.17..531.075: 12.32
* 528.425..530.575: 11.48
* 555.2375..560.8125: 10.44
